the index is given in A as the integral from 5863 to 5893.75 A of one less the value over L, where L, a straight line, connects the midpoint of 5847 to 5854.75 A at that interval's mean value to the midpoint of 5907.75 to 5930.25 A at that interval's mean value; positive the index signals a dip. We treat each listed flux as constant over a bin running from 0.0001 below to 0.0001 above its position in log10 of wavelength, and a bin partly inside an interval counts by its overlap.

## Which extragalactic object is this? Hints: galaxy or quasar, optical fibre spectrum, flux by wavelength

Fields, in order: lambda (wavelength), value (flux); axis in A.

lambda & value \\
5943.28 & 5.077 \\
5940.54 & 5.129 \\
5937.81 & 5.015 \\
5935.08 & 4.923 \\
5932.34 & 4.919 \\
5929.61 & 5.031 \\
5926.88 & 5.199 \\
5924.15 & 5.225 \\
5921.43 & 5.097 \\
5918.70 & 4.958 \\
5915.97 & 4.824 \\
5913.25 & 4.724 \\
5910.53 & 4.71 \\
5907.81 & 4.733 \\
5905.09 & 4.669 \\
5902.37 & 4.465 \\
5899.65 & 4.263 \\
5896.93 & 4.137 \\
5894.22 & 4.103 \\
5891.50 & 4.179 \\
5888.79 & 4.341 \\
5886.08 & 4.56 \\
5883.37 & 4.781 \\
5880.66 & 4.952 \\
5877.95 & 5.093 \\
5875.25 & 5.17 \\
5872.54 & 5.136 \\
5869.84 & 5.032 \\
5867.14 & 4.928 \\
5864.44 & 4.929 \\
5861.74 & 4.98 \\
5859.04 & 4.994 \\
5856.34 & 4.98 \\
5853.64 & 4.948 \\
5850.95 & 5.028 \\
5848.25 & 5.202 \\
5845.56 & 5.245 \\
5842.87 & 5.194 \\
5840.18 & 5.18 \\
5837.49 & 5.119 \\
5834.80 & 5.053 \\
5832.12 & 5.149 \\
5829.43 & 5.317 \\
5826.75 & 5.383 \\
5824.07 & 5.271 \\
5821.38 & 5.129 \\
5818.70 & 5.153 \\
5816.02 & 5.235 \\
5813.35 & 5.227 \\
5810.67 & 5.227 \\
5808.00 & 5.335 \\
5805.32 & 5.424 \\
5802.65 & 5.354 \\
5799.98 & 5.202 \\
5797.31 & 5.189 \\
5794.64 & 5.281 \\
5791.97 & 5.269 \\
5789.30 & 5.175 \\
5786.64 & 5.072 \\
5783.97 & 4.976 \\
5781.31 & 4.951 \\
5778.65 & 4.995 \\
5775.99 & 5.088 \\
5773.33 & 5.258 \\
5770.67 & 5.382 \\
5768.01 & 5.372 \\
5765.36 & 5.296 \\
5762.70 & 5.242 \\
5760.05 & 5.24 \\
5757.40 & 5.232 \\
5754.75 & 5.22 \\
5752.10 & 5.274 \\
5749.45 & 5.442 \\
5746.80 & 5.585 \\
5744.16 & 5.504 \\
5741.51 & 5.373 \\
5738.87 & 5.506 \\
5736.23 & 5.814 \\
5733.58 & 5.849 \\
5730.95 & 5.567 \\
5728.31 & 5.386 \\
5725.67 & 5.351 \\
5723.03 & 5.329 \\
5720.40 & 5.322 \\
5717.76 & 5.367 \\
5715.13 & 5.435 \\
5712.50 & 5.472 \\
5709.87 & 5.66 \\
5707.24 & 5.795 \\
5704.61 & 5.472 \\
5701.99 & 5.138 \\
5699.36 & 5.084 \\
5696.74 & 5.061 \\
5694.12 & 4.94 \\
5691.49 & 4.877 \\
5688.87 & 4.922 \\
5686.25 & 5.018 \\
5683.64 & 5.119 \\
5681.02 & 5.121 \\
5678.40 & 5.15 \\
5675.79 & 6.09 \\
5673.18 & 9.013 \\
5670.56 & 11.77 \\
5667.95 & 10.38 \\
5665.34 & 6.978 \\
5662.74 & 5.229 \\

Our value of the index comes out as 1.30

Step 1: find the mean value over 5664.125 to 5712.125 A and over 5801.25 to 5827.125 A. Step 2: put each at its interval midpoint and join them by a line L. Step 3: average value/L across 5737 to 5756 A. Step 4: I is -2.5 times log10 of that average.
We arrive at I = 0.06 mag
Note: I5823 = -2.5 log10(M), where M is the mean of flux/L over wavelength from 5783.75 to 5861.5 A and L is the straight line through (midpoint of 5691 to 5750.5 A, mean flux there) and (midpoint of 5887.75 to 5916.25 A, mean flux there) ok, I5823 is -0.067 mag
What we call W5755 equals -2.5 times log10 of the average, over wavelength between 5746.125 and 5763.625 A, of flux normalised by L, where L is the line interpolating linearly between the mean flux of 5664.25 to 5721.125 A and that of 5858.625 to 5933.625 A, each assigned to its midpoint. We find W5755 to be 0.070 mag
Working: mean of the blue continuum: 6.05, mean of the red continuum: 4.79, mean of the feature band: 5.31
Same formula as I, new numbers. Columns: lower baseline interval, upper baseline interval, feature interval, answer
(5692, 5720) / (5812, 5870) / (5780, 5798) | 0.016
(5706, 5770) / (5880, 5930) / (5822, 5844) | -0.043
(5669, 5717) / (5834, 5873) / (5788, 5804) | 0.021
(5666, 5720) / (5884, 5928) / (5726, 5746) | 0.037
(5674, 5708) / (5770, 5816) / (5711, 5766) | -0.039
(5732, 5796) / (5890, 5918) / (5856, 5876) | -0.068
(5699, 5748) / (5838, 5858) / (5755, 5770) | 0.018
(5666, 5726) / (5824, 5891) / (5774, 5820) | 0.039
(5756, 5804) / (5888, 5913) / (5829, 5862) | -0.073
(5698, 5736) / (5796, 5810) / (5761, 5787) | 0.038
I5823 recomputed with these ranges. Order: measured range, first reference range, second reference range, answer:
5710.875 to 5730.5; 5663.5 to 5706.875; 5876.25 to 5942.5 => 0.12 mag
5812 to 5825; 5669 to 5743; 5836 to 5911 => -0.02 mag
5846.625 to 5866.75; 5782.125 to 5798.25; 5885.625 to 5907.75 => -0.08 mag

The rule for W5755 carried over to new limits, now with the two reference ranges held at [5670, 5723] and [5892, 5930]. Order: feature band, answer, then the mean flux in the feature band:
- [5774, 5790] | 0.053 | 5.05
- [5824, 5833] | -0.043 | 5.29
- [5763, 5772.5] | 0.007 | 5.33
